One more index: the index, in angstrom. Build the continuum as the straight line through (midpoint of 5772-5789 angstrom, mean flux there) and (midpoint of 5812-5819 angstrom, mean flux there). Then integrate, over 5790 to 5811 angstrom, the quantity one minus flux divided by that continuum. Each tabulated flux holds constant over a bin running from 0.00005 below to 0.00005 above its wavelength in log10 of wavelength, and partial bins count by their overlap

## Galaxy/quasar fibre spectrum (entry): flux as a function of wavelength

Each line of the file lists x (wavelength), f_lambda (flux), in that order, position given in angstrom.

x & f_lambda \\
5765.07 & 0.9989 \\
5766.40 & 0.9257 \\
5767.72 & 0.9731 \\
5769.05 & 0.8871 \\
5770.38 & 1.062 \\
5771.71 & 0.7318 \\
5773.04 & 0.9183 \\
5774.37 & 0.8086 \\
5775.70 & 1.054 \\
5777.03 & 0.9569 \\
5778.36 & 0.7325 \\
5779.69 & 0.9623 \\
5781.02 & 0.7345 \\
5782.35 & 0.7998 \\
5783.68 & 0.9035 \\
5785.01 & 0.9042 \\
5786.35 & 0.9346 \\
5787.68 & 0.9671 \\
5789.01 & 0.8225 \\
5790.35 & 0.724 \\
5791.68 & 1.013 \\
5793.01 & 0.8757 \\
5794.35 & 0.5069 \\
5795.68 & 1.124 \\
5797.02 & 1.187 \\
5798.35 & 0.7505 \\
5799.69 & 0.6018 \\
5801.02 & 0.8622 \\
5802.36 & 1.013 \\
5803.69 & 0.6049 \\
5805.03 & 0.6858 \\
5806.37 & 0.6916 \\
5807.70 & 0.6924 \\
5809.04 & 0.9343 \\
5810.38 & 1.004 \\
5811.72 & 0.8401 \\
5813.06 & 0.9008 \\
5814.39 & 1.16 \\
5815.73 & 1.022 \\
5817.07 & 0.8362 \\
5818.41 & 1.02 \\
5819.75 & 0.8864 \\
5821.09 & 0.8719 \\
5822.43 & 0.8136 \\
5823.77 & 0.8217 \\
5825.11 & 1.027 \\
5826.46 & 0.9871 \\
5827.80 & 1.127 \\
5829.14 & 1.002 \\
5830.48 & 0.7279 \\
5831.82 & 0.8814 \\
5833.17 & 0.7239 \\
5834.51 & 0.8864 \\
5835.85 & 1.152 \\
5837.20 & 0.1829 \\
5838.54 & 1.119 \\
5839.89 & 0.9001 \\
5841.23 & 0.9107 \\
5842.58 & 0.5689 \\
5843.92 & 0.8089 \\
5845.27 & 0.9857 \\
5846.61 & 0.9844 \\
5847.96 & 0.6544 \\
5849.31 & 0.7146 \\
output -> 2.4 angstrom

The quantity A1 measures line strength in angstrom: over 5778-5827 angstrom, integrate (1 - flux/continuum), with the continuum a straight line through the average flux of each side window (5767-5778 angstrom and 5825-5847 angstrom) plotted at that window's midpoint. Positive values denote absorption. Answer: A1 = 1.5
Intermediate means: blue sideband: 0.919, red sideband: 0.876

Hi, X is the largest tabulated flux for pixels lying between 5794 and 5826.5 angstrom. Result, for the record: 1.187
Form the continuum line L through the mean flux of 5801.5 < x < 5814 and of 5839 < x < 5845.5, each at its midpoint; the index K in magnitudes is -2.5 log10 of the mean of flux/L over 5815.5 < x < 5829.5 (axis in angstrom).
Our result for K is -0.14 mag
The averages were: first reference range 0.827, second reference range 0.833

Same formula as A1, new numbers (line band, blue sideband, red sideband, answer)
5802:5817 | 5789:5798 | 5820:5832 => 0.7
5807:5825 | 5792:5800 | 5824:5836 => -0.2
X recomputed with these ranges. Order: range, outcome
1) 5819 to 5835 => 1.127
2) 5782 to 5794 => 1.013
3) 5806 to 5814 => 1.004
